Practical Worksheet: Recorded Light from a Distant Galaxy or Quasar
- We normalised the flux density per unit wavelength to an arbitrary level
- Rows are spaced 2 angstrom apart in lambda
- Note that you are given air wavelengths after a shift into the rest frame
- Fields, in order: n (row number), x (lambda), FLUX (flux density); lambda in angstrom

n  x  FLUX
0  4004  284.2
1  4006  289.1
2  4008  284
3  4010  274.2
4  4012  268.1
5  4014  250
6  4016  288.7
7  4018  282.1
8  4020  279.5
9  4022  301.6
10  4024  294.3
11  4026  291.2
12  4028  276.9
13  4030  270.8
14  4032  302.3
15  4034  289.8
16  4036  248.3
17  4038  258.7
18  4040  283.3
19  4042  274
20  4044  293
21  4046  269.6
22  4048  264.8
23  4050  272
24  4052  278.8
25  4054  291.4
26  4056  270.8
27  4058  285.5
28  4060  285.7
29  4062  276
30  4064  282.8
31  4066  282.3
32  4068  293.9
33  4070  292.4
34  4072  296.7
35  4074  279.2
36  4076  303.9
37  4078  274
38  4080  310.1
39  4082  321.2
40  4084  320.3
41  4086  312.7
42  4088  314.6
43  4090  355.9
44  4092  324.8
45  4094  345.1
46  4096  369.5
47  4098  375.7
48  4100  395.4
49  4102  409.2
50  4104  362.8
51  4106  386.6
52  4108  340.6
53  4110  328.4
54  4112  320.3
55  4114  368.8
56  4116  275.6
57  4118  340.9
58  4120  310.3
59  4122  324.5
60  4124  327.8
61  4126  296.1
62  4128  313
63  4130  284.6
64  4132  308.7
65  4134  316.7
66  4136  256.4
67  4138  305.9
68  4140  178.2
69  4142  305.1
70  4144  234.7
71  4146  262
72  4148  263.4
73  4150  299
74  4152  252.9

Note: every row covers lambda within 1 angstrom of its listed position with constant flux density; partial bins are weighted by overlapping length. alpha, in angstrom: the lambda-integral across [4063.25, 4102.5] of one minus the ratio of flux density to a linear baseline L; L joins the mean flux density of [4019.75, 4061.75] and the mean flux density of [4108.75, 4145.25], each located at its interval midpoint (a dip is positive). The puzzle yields -4.36 angstrom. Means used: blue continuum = 280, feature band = 322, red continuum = 300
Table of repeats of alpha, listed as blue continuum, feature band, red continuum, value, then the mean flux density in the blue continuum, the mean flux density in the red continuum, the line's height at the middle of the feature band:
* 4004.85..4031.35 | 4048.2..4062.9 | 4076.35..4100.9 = 1.42 angstrom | 281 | 334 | 309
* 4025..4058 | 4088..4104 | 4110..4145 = -4.02 angstrom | 277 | 299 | 291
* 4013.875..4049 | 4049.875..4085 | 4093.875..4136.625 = 1.52 angstrom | 280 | 335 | 303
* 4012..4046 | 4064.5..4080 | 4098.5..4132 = 0.90 angstrom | 280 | 336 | 308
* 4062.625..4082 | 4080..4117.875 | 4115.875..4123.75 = -4.72 angstrom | 292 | 318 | 307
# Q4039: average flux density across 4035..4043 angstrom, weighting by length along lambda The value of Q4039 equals 266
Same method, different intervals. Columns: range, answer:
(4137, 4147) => 257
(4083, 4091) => 326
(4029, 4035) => 288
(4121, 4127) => 316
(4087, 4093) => 332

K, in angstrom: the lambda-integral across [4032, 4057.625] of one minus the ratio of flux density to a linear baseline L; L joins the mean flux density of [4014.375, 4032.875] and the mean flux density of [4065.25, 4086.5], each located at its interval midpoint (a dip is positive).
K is 1.3 angstrom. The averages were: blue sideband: 286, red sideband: 299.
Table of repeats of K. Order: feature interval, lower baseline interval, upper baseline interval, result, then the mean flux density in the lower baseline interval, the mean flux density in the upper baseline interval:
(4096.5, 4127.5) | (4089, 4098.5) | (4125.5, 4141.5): -2.2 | 353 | 283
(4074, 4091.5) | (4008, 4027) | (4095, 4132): 0.5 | 281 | 340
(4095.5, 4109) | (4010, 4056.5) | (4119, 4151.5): -4.5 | 278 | 286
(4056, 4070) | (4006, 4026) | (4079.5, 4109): 1.7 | 281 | 350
